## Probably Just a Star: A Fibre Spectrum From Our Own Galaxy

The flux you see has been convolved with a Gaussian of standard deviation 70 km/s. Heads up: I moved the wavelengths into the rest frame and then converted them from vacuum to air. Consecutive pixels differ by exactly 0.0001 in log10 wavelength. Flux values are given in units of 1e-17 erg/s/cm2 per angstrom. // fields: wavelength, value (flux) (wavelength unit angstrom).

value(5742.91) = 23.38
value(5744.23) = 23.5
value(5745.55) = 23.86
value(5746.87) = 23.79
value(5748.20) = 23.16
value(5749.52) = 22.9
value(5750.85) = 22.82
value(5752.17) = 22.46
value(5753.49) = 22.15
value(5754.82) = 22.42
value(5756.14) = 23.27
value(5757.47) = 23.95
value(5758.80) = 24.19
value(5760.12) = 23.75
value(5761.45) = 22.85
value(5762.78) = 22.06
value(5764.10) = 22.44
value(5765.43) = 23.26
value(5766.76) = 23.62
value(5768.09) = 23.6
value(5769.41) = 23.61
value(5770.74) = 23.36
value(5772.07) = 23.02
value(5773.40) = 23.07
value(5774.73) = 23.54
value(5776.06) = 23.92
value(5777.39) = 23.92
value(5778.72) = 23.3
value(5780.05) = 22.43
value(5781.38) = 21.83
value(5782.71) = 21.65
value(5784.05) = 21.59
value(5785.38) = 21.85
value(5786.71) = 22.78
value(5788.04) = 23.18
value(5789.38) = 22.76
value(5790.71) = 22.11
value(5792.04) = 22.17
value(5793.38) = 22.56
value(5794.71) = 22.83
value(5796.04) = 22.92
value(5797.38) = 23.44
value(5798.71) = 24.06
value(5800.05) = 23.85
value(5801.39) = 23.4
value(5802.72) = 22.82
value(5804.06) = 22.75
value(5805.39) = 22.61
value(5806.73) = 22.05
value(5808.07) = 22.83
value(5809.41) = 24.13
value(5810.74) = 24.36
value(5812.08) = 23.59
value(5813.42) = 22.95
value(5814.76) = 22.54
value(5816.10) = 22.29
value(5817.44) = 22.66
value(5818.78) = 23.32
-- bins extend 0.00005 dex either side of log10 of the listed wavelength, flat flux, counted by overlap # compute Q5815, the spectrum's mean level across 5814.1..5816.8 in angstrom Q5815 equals 22.4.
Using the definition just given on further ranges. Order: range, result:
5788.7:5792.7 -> 22.3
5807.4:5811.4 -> 23.8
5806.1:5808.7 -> 22.4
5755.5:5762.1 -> 23.6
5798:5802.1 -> 23.8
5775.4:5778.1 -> 23.9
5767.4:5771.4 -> 23.6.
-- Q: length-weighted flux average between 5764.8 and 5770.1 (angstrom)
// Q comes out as 23.5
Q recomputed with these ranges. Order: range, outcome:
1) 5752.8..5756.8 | 22.6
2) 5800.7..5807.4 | 22.7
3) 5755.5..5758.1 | 23.6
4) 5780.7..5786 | 21.7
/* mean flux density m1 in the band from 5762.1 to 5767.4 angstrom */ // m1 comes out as 22.8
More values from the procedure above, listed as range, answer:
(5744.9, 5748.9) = 23.6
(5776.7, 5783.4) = 22.6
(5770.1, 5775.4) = 23.2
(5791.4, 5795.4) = 22.5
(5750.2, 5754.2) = 22.5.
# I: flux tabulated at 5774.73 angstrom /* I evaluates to 23.54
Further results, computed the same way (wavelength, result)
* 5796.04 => 22.92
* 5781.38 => 21.83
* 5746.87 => 23.79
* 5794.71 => 22.83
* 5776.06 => 23.92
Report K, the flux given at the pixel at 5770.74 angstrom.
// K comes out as 23.36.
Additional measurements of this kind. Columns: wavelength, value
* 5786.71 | 22.78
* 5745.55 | 23.86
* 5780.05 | 22.43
